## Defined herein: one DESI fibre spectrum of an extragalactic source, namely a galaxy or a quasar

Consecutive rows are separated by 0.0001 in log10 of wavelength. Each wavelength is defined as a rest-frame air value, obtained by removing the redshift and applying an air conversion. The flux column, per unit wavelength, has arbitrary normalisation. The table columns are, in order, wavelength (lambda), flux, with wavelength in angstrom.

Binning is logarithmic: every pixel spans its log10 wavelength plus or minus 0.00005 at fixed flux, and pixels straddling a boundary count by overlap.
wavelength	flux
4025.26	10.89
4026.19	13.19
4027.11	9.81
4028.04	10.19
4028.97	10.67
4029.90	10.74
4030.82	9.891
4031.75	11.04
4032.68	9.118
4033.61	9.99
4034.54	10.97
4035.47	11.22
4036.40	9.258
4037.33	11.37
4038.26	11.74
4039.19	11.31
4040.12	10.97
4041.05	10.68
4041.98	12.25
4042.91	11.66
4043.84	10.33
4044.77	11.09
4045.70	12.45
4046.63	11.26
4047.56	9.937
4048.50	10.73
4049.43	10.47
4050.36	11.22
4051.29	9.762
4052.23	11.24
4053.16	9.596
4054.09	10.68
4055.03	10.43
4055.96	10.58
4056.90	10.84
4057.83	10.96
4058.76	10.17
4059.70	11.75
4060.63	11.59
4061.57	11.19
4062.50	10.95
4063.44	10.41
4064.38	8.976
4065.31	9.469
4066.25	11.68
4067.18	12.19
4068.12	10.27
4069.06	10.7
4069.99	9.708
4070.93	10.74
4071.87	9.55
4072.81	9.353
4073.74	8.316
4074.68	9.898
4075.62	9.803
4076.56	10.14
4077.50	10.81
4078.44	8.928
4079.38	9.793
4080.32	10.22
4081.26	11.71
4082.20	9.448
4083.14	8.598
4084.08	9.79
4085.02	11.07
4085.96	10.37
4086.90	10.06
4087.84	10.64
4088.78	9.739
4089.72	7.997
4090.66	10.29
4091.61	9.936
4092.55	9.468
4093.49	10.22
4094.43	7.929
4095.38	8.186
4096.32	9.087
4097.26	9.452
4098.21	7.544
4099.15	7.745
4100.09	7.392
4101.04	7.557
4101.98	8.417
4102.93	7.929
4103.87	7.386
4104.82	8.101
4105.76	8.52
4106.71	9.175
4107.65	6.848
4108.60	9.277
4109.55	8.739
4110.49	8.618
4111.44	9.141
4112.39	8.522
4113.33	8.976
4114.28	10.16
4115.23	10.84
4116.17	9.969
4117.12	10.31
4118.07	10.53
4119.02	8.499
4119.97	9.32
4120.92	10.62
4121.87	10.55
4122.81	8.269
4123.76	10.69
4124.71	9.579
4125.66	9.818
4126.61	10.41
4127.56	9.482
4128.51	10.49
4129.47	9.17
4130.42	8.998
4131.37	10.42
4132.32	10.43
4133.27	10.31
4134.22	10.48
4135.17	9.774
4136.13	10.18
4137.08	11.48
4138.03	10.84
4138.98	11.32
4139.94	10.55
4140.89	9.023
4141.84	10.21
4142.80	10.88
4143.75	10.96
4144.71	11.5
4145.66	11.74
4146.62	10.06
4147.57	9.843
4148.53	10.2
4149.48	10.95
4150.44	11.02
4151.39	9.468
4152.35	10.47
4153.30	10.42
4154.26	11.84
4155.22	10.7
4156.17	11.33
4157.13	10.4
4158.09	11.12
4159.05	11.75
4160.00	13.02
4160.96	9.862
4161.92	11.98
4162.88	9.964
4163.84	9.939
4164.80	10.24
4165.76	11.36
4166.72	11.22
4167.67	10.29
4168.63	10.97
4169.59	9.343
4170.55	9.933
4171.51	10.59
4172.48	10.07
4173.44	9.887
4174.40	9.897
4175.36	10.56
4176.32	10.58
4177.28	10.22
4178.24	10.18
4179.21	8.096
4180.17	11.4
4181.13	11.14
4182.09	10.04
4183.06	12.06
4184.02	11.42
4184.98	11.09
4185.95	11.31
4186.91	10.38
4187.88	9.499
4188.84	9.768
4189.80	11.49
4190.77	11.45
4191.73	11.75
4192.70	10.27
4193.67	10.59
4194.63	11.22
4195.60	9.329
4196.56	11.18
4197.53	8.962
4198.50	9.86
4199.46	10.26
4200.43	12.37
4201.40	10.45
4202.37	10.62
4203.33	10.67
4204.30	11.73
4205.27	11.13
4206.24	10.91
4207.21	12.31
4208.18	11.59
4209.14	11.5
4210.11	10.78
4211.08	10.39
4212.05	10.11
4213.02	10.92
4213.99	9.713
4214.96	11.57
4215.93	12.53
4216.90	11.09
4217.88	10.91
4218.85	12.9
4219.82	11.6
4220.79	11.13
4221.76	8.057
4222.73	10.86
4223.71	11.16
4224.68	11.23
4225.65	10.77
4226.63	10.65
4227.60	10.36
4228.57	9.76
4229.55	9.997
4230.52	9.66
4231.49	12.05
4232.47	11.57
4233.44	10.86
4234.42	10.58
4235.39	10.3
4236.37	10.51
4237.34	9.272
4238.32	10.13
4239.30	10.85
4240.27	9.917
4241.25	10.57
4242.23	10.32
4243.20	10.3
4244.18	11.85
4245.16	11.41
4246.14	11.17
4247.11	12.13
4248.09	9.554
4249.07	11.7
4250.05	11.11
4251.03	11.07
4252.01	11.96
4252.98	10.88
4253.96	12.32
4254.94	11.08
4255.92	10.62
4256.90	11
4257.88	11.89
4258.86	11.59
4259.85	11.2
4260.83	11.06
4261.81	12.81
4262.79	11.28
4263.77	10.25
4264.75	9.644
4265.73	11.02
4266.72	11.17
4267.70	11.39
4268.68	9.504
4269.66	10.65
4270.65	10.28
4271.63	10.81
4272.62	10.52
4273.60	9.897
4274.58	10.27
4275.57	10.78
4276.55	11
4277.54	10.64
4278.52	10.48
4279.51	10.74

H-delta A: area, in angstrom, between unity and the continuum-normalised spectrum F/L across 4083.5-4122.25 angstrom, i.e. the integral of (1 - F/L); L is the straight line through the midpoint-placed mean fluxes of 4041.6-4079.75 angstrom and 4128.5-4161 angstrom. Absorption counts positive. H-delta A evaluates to 5.3 angstrom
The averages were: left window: 10.5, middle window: 9.14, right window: 10.6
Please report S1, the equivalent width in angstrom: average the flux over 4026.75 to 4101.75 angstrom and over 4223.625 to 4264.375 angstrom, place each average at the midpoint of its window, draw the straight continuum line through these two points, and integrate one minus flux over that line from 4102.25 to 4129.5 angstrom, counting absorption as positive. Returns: 2.9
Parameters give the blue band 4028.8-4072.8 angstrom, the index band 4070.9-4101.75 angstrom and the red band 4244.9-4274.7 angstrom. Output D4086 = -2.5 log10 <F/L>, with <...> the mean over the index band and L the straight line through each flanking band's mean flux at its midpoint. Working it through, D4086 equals 0.14 mag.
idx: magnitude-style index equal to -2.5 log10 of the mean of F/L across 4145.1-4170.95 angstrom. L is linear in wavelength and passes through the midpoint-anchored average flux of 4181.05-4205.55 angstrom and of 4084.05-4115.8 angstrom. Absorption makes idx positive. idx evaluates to -0.07 mag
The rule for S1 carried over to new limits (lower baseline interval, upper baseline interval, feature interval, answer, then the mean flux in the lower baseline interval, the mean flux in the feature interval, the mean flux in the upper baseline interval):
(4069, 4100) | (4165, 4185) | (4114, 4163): -1.5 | 9.57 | 10.4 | 10.5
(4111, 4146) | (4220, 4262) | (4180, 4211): -0.9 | 10.1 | 10.9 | 10.9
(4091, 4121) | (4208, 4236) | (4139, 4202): -4.2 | 8.87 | 10.6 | 10.8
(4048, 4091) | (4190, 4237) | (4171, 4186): 0.3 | 10.3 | 10.5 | 10.8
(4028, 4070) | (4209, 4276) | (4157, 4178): 0.4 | 10.8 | 10.6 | 10.8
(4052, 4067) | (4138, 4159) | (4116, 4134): 1.3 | 10.7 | 9.89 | 10.7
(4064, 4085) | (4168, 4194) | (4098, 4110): 2.5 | 10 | 8.06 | 10.5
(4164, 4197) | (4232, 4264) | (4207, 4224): -0.4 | 10.5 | 11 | 11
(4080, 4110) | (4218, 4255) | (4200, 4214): -0.8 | 9.02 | 11.1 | 10.8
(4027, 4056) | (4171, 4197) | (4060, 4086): 1.2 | 10.7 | 10.2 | 10.6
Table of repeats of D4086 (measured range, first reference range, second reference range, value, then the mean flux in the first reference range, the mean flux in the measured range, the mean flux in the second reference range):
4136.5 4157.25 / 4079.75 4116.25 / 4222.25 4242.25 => -0.11 mag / 9.1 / 10.7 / 10.5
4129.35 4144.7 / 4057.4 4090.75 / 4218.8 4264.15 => 0.01 mag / 10.2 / 10.4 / 10.9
